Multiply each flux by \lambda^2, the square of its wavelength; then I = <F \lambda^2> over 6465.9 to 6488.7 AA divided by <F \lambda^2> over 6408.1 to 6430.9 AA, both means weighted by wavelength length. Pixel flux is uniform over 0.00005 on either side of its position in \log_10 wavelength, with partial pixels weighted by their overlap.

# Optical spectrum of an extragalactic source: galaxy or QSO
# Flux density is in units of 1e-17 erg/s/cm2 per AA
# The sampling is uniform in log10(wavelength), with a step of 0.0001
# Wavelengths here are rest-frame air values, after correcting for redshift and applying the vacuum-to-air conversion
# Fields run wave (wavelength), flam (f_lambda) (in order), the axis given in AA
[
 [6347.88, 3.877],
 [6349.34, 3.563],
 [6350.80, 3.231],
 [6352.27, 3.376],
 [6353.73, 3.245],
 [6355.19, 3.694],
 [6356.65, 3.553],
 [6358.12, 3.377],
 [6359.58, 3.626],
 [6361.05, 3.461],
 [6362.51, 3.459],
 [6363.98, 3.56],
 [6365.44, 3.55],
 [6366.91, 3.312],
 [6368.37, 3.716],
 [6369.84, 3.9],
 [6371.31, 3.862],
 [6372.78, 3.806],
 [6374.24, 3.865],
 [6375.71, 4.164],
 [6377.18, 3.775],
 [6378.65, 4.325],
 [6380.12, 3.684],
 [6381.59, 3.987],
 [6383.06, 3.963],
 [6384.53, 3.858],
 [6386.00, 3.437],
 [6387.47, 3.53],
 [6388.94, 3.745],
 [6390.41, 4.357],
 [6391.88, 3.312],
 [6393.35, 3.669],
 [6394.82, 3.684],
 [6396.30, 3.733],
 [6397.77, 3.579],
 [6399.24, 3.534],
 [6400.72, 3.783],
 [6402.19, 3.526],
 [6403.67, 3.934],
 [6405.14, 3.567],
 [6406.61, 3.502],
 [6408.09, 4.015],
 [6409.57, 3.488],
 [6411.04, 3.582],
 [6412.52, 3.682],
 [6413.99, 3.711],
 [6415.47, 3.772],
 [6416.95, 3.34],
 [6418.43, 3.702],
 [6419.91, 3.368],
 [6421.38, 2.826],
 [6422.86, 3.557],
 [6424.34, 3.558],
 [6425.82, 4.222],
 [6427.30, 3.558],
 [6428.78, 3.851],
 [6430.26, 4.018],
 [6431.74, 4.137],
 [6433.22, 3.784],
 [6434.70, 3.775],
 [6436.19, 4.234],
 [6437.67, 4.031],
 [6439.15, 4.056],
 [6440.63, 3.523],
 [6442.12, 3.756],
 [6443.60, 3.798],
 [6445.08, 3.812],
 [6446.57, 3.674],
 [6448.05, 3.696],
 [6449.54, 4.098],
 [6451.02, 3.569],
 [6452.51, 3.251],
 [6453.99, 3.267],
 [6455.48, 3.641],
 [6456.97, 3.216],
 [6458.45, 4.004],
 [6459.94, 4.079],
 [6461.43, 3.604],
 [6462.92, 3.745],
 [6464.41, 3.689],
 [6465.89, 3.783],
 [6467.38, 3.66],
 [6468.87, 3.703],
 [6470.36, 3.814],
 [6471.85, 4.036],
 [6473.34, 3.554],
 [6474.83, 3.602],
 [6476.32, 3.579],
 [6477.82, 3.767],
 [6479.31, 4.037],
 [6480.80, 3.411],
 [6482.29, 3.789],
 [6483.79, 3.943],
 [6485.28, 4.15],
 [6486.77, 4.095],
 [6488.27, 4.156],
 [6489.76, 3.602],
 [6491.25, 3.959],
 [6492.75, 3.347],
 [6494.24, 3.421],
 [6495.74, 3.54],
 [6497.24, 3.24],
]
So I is 1.1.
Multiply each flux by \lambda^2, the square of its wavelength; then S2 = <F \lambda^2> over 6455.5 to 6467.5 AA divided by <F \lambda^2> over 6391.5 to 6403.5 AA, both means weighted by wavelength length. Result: 1.0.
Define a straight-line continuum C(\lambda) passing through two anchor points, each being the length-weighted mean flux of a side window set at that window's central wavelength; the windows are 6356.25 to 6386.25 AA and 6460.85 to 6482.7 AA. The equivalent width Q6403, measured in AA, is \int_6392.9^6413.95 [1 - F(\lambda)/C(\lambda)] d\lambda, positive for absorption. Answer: 0.4 AA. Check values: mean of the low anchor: 3.73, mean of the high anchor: 3.72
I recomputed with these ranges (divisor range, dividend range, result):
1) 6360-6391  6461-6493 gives 1.03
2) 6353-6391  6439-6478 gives 1.02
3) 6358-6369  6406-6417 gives 1.06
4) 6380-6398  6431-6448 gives 1.05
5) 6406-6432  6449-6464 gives 1.01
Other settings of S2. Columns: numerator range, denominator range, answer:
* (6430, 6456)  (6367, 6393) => 1.01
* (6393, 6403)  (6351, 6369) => 1.06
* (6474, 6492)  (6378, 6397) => 1.04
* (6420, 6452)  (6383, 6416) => 1.04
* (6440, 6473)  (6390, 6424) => 1.04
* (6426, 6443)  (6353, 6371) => 1.12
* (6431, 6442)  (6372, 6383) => 1.01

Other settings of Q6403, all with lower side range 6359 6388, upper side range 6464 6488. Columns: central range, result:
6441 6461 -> 0.6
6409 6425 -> 1.1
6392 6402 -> 0.3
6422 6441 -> -0.5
